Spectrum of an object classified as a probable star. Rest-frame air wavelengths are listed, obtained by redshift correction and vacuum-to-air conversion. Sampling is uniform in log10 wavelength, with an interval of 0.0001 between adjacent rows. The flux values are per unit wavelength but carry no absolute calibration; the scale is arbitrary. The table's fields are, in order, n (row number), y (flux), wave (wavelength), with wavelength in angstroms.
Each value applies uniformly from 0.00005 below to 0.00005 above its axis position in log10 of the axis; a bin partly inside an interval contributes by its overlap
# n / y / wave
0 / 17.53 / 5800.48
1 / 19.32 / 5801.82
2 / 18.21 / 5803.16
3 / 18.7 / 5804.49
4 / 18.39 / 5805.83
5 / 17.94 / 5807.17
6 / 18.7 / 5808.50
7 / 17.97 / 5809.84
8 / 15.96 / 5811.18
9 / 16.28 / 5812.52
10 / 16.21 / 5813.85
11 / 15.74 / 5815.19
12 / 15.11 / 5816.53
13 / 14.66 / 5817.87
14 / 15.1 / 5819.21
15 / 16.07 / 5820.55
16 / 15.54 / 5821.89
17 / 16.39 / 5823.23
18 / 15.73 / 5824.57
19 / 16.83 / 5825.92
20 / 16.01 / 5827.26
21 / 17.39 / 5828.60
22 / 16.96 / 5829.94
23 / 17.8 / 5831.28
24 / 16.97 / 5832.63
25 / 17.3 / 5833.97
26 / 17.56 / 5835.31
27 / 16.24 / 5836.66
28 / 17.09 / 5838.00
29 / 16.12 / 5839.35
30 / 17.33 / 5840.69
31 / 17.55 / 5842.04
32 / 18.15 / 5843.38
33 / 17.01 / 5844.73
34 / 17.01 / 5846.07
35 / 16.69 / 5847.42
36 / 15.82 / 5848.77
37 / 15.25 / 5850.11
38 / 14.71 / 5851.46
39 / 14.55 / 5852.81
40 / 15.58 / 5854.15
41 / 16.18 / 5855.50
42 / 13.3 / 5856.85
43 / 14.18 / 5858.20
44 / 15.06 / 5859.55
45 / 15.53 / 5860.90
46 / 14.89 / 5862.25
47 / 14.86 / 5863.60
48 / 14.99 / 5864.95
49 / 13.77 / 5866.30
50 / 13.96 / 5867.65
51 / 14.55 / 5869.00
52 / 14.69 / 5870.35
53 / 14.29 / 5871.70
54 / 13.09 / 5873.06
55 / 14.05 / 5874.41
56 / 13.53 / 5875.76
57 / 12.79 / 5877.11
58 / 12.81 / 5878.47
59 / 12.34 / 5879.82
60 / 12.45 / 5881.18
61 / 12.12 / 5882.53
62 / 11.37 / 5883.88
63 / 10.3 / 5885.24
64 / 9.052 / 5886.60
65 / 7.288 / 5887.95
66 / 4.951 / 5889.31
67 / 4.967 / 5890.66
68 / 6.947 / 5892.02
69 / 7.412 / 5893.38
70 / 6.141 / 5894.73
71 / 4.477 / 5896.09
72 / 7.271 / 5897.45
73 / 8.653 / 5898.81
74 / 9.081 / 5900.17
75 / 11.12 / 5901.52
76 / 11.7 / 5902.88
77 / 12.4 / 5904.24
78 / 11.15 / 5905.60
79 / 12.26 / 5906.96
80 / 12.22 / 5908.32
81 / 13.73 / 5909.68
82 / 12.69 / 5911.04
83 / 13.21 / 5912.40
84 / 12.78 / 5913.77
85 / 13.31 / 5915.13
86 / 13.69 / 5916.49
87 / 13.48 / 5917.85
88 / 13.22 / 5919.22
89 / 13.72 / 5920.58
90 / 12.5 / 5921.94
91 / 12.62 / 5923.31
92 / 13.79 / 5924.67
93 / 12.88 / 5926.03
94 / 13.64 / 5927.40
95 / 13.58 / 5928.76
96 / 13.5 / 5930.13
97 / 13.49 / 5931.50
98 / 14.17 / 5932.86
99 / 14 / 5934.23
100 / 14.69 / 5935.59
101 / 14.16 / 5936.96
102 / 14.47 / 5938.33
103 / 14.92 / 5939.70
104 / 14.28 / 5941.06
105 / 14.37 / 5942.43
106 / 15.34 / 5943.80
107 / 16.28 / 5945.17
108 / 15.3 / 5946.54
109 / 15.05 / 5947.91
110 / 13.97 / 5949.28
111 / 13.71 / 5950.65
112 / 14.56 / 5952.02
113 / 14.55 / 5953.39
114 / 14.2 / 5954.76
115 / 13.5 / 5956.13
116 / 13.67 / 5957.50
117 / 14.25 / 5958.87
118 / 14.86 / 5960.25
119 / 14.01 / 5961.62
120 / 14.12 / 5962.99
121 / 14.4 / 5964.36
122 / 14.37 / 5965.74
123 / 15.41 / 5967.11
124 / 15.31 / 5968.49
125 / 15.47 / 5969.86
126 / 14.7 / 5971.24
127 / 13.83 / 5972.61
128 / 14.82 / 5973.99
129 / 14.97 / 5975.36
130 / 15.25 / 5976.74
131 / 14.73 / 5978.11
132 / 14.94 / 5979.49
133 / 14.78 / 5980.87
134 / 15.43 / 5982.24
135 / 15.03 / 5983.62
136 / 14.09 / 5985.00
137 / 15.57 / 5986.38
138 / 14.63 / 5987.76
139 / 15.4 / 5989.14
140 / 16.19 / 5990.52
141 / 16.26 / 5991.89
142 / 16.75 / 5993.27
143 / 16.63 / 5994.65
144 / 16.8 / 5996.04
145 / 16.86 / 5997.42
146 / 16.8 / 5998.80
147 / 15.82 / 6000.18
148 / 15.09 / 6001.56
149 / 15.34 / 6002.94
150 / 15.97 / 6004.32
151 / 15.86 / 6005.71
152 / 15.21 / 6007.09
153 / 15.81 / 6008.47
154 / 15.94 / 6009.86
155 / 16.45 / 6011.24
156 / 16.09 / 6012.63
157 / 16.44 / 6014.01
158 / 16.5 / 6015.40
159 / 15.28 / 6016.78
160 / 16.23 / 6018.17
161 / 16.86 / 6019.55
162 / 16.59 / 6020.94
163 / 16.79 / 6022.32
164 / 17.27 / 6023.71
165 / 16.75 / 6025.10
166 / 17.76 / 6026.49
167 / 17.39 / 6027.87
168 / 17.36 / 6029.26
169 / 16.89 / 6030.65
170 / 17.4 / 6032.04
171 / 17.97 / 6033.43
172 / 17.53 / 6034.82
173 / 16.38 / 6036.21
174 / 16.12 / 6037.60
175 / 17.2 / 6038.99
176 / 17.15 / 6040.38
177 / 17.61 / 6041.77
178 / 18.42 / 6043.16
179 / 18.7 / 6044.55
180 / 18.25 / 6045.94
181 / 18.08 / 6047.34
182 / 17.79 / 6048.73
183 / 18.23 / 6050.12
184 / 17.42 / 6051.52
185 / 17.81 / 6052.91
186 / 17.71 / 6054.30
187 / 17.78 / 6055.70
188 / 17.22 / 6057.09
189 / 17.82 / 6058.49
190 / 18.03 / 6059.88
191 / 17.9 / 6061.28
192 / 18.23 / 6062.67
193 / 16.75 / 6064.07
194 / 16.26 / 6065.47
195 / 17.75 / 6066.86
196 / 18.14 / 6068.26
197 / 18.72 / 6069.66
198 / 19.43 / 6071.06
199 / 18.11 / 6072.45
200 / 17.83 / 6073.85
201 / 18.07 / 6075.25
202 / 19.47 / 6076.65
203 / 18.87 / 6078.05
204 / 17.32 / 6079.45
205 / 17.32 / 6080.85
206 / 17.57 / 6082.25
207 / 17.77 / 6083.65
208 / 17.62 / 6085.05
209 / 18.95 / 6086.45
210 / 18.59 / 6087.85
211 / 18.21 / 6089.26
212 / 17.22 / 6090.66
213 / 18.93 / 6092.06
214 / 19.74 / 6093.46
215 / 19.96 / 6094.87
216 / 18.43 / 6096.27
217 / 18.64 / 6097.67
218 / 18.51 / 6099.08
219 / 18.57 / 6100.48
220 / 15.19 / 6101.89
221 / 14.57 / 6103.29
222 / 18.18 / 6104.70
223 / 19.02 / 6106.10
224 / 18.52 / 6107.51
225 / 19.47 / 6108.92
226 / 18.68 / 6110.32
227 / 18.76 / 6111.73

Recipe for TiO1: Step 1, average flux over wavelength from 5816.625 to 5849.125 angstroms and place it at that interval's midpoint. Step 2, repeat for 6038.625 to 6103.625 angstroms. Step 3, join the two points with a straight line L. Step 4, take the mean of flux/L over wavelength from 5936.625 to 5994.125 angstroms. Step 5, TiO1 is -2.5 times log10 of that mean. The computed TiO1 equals 0.17 mag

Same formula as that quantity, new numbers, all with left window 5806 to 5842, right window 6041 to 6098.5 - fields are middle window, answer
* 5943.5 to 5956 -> 0.182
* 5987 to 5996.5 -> 0.101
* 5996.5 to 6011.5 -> 0.115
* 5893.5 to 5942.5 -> 0.360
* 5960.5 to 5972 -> 0.186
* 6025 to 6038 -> 0.042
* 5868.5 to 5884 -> 0.268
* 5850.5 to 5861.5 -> 0.132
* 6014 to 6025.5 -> 0.082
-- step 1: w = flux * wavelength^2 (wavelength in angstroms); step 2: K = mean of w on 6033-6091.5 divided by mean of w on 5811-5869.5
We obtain 1.21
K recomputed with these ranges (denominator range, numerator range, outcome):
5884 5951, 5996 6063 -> 1.47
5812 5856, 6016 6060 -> 1.14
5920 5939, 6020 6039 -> 1.29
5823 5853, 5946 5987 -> 0.92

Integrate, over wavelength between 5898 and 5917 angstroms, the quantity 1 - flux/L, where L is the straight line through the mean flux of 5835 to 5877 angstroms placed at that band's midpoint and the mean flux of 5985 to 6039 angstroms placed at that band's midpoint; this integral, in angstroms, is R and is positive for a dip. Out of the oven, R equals 4.5 angstroms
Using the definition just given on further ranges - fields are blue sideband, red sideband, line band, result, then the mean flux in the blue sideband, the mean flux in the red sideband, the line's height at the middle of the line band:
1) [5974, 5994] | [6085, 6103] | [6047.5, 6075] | -0.7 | 15.3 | 18.3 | 17.4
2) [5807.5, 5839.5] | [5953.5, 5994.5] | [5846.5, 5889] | 6.4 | 16.5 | 14.9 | 16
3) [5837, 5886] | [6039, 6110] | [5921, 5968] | 5.2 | 14.7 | 18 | 16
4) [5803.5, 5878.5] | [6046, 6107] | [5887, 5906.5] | 9.8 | 15.9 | 18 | 16.4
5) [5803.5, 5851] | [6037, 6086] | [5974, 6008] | 3.7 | 16.7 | 17.9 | 17.5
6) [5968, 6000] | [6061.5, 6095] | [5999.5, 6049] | -0.5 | 15.5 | 18.2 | 16.6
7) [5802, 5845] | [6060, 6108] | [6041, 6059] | 0.0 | 16.9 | 18.1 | 17.9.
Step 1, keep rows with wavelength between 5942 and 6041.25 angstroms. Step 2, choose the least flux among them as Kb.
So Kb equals 13.5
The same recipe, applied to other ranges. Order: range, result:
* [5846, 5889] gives 7.288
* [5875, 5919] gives 4.477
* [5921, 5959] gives 12.5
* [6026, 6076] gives 16.12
